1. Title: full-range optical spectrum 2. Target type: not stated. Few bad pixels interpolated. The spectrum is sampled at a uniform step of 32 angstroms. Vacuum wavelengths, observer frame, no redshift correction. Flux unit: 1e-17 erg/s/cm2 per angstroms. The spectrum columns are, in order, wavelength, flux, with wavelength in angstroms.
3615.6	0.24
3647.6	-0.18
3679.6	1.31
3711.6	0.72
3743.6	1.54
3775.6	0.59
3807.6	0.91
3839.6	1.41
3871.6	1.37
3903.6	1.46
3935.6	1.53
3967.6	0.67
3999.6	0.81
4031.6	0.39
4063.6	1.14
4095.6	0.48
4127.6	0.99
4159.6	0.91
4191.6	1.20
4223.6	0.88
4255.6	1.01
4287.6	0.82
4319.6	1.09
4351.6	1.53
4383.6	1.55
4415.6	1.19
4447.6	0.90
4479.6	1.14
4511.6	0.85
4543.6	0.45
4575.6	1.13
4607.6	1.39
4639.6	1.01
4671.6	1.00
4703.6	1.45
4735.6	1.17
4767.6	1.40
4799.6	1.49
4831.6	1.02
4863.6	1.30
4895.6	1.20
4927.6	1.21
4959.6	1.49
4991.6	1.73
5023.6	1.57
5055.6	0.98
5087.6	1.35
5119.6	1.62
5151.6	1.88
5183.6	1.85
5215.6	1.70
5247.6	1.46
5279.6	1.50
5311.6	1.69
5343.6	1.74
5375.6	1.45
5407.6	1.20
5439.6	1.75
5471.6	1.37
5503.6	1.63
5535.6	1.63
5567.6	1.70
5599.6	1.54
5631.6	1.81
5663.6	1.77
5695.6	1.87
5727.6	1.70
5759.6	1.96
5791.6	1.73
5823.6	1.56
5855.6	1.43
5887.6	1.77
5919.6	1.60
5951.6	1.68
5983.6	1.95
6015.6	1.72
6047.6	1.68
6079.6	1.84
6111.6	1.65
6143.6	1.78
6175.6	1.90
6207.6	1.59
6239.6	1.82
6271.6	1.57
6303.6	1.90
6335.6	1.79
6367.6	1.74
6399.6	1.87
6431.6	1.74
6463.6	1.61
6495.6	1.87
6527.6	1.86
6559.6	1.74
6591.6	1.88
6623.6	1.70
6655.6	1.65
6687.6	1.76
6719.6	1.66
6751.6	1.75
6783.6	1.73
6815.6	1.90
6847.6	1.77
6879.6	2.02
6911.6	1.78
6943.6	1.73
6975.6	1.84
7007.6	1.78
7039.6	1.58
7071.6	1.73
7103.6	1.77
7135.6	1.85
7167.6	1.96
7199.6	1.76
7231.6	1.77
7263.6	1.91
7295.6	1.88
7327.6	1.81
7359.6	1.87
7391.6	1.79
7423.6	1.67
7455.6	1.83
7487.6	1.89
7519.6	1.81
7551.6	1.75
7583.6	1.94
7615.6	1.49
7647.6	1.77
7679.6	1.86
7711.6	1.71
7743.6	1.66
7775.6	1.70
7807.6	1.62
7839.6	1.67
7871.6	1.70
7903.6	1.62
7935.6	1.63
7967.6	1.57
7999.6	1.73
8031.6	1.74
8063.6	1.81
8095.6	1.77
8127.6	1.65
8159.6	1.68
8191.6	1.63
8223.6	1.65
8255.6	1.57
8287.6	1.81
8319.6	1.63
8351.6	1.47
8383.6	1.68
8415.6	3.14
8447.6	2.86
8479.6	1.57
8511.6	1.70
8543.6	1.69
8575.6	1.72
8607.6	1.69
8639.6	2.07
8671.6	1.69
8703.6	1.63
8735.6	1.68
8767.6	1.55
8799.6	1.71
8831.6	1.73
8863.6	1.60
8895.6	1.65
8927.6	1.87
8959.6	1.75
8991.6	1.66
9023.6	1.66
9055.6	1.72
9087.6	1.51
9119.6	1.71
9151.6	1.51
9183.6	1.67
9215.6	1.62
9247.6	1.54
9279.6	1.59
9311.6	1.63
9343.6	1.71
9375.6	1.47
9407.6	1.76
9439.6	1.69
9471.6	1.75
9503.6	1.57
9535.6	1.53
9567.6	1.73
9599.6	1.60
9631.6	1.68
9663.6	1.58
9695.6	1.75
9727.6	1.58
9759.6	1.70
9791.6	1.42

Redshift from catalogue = 0.28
